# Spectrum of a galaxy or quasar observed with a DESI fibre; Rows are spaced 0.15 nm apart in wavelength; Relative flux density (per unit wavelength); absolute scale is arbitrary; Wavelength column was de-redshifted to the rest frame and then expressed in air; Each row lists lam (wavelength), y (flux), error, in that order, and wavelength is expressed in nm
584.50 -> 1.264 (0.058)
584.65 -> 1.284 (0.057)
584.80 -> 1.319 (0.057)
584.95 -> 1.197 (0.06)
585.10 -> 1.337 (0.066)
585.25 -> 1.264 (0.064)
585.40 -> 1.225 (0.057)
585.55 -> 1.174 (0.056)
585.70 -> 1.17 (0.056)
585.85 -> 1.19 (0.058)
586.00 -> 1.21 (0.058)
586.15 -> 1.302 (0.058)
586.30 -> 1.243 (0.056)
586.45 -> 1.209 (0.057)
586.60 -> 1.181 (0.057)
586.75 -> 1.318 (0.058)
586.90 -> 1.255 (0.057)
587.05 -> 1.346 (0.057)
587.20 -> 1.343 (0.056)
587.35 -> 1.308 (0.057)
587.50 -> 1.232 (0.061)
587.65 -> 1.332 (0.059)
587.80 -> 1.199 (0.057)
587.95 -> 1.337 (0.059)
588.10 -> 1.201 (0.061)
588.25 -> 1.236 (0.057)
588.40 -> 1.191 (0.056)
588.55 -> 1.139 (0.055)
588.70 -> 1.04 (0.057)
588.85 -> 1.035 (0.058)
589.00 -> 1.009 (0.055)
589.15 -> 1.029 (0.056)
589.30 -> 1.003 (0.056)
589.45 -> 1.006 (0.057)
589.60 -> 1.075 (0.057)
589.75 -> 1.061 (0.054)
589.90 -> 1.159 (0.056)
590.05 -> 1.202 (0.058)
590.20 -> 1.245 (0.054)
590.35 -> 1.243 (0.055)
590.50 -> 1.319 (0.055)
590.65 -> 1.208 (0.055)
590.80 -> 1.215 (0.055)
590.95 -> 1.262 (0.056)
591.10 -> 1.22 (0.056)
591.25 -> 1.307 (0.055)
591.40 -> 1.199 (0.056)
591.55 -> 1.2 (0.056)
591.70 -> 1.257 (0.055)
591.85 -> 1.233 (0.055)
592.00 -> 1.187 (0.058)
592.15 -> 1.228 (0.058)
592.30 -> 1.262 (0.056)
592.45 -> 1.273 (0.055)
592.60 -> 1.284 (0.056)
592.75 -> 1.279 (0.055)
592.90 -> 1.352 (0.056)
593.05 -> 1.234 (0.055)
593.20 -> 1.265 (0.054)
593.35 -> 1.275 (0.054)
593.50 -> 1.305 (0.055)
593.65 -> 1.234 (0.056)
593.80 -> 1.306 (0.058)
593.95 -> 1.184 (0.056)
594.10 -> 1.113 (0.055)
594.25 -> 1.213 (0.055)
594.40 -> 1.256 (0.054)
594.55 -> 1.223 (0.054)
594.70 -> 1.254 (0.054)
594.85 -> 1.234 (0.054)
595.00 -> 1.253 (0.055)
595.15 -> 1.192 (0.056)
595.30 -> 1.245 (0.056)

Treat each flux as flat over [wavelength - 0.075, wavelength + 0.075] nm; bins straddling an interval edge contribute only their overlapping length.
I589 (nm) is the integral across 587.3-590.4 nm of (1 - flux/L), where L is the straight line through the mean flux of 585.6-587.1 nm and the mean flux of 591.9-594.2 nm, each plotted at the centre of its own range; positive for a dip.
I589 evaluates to 0.223 nm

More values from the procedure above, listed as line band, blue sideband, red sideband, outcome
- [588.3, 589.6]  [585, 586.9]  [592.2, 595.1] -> 0.19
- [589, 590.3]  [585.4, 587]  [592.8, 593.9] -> 0.16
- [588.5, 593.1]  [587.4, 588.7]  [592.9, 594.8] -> 0.18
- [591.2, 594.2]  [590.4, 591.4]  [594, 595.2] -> -0.03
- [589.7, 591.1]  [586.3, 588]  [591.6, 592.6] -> 0.04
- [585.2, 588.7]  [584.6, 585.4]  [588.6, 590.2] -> -0.17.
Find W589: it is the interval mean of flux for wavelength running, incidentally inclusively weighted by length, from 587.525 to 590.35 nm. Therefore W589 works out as 1.14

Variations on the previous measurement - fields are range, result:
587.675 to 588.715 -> 1.21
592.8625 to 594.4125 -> 1.25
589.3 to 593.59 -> 1.22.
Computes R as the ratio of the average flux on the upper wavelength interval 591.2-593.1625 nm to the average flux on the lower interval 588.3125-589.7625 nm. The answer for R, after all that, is 1.18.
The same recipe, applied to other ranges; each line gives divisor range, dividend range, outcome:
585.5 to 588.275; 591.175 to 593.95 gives 1.00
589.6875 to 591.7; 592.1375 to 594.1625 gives 1.03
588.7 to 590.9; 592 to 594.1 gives 1.12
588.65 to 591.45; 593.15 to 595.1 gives 1.08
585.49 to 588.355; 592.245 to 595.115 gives 1.00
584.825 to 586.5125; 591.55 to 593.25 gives 1.02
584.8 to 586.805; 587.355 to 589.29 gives 0.94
